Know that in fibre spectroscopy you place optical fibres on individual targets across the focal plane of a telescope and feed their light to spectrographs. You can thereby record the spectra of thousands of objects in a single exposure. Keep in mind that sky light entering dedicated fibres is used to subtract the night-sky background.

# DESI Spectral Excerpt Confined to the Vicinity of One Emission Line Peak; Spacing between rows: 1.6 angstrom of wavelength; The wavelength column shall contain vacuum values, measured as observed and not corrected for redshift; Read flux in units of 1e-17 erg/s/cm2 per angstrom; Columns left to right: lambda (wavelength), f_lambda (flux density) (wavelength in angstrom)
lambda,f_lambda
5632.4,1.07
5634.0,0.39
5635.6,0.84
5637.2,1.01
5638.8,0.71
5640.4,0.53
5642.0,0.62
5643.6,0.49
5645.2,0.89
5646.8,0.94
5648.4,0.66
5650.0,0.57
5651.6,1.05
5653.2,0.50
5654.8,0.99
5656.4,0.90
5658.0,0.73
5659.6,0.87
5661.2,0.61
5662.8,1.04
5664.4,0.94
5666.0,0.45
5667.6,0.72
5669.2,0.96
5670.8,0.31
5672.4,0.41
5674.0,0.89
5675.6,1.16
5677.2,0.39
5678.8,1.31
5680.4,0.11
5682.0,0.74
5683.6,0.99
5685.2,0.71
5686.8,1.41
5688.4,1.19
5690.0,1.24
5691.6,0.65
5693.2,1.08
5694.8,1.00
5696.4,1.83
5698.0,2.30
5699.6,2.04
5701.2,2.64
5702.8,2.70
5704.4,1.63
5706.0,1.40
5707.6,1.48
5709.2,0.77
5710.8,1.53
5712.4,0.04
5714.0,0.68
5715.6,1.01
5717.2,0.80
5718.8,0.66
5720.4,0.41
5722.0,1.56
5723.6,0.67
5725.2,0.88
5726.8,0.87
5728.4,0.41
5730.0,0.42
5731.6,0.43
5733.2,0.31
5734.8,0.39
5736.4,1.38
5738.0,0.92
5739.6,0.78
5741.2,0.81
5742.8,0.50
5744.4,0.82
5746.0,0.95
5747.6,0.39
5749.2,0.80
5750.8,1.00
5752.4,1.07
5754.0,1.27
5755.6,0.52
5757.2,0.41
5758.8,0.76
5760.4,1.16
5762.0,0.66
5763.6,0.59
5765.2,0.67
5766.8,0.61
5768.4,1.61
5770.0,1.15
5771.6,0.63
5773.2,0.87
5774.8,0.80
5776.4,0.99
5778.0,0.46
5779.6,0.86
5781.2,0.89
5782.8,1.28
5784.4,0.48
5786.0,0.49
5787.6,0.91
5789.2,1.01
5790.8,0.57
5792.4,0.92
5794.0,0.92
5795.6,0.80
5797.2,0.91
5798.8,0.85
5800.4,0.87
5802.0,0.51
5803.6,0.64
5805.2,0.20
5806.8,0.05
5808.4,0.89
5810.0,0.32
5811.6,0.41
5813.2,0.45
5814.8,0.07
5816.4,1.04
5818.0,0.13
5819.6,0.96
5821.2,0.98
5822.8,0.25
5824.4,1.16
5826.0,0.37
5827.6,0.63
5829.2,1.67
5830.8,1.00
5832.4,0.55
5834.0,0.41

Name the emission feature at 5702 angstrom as [O II] 3727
